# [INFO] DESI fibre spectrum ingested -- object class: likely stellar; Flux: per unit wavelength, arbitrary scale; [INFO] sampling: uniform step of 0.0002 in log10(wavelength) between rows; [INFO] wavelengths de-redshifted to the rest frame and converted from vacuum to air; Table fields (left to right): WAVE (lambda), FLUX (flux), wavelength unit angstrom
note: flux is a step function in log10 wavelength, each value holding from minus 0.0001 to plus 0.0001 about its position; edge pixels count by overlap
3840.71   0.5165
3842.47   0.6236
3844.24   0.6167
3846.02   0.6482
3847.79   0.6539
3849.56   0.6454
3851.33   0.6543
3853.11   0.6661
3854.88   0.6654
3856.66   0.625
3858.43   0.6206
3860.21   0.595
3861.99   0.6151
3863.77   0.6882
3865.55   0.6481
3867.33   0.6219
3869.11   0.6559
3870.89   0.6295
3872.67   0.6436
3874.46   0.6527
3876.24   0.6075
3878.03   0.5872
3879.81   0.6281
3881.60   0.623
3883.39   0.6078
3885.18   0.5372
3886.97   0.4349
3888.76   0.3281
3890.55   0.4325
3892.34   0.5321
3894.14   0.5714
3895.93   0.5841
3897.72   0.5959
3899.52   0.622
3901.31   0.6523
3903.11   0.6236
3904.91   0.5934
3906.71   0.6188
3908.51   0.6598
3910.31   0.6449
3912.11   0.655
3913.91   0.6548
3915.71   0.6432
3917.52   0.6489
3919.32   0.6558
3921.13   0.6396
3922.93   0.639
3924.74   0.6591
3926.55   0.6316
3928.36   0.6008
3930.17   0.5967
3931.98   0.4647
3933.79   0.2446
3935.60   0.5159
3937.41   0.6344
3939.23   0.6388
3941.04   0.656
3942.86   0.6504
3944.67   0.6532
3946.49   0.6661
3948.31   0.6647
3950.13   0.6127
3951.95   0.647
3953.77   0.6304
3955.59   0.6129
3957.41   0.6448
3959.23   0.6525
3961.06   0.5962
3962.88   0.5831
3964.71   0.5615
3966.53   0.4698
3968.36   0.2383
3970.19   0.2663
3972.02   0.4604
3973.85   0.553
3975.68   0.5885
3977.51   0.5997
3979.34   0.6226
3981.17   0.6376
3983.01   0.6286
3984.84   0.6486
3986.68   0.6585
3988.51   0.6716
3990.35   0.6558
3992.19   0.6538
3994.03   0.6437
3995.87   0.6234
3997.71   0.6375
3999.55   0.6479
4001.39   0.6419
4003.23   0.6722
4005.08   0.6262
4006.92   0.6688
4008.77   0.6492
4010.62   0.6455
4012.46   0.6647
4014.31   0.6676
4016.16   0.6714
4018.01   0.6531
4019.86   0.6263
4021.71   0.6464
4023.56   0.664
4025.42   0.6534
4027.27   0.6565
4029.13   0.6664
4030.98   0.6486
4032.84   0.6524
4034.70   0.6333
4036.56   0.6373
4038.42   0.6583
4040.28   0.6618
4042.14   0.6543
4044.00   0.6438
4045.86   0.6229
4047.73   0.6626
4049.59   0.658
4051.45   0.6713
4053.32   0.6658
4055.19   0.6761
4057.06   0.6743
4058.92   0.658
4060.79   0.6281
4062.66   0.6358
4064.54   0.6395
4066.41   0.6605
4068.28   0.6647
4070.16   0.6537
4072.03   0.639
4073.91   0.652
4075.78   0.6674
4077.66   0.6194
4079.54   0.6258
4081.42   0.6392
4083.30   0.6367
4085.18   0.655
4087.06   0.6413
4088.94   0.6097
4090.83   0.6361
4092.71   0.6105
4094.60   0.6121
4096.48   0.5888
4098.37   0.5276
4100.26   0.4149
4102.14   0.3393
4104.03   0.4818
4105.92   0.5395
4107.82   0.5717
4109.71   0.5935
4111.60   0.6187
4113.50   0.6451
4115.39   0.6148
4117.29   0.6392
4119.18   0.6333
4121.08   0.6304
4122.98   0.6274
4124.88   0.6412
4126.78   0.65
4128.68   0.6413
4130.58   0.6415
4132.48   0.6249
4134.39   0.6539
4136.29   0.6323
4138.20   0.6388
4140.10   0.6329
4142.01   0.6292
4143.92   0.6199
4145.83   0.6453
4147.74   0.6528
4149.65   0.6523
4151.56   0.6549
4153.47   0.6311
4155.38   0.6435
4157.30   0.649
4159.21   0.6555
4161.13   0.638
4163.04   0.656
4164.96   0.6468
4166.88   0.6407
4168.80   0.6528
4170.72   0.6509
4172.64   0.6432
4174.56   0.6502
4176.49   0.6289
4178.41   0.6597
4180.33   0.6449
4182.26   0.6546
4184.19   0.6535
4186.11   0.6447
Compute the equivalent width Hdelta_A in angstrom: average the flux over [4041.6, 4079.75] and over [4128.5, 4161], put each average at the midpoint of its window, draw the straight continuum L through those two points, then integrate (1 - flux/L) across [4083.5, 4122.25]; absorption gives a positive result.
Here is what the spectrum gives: 3.88 angstrom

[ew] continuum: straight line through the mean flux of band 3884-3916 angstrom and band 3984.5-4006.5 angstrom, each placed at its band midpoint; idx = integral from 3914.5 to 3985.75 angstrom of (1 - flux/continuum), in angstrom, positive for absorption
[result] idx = 3.44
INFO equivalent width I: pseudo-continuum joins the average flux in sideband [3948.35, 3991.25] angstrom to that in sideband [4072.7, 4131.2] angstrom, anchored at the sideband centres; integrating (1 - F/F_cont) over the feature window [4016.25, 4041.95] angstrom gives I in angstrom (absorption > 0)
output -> -2.76 angstrom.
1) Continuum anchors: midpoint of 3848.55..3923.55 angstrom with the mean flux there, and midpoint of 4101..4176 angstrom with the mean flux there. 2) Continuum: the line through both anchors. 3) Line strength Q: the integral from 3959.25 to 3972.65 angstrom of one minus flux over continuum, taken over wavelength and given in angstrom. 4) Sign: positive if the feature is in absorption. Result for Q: 3.2 angstrom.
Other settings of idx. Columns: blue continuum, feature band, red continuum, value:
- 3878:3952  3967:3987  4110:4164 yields 2.5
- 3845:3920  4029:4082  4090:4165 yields -3.4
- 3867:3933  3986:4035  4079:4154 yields -3.9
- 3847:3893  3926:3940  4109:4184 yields 1.6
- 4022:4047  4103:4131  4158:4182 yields 1.7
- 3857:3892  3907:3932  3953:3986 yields -2.7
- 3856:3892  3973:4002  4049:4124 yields -1.4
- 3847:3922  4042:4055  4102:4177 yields -0.7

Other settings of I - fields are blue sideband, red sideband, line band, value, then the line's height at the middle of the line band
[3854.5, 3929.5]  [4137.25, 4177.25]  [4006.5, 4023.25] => -0.8 angstrom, 0.625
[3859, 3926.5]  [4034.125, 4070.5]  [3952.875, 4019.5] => 3.1 angstrom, 0.634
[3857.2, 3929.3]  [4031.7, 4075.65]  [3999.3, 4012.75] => -0.3 angstrom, 0.639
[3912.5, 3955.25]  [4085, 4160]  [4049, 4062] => -1.1 angstrom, 0.611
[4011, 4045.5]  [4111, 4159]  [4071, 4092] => 0.2 angstrom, 0.646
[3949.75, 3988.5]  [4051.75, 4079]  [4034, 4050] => -0.4 angstrom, 0.632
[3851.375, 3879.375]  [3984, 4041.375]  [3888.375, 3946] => 4.2 angstrom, 0.641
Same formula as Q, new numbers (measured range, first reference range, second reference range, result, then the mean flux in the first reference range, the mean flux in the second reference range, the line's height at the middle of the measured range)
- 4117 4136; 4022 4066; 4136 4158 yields 0.1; 0.653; 0.64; 0.643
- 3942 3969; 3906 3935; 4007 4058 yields 1.0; 0.602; 0.655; 0.619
